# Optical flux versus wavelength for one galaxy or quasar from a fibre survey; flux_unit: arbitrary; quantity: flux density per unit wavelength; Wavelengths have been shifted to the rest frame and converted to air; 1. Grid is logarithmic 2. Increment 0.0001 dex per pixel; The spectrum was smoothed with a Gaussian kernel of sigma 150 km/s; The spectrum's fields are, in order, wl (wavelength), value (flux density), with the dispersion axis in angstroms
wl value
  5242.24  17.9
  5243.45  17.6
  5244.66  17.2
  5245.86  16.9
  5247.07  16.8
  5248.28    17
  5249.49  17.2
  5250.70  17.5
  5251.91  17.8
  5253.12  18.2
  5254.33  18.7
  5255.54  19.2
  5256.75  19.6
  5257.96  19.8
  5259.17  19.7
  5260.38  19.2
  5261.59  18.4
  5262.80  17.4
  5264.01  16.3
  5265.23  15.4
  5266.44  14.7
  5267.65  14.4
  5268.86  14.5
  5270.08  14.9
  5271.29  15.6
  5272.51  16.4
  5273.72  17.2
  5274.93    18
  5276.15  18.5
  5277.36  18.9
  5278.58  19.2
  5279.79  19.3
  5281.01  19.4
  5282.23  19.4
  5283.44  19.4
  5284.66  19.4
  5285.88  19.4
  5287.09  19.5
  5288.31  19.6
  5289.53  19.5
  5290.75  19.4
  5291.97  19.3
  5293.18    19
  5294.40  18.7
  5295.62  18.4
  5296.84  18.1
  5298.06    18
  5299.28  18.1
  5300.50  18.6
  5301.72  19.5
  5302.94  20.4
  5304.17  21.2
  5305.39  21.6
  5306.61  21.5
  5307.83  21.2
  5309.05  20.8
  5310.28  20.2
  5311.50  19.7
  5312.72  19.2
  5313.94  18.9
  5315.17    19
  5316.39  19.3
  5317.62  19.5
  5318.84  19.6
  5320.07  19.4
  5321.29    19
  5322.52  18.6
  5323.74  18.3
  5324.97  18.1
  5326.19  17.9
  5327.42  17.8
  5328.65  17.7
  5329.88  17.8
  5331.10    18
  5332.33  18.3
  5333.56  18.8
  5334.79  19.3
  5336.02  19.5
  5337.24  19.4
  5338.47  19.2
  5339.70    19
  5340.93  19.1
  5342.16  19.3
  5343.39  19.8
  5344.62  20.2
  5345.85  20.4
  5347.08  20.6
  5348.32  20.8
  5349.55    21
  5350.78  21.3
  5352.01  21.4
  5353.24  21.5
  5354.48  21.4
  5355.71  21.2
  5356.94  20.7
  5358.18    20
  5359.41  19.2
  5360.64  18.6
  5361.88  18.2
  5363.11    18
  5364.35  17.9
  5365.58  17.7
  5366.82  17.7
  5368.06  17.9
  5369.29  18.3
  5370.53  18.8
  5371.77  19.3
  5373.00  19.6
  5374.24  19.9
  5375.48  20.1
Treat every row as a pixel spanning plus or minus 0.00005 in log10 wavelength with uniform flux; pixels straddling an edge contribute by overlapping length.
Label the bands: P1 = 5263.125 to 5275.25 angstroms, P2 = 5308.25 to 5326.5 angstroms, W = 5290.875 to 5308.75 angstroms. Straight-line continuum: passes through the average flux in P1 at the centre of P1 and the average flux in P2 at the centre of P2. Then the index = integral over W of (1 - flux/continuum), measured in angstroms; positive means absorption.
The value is -1.6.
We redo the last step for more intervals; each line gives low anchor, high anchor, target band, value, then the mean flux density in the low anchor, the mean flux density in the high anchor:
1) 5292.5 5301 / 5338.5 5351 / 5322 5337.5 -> 0.92 angstroms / 18.4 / 20.1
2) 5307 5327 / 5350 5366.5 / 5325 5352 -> 0.31 angstroms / 19.3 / 19.8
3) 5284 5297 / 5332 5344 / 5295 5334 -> 0.07 angstroms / 19.2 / 19.2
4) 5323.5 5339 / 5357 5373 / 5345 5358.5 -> -1.75 angstroms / 18.5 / 18.6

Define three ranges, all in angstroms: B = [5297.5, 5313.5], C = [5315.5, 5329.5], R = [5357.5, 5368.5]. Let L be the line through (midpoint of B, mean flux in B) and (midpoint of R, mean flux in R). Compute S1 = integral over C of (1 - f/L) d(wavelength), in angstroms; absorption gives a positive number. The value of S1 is 0.6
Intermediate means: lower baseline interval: 20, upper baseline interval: 18.4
